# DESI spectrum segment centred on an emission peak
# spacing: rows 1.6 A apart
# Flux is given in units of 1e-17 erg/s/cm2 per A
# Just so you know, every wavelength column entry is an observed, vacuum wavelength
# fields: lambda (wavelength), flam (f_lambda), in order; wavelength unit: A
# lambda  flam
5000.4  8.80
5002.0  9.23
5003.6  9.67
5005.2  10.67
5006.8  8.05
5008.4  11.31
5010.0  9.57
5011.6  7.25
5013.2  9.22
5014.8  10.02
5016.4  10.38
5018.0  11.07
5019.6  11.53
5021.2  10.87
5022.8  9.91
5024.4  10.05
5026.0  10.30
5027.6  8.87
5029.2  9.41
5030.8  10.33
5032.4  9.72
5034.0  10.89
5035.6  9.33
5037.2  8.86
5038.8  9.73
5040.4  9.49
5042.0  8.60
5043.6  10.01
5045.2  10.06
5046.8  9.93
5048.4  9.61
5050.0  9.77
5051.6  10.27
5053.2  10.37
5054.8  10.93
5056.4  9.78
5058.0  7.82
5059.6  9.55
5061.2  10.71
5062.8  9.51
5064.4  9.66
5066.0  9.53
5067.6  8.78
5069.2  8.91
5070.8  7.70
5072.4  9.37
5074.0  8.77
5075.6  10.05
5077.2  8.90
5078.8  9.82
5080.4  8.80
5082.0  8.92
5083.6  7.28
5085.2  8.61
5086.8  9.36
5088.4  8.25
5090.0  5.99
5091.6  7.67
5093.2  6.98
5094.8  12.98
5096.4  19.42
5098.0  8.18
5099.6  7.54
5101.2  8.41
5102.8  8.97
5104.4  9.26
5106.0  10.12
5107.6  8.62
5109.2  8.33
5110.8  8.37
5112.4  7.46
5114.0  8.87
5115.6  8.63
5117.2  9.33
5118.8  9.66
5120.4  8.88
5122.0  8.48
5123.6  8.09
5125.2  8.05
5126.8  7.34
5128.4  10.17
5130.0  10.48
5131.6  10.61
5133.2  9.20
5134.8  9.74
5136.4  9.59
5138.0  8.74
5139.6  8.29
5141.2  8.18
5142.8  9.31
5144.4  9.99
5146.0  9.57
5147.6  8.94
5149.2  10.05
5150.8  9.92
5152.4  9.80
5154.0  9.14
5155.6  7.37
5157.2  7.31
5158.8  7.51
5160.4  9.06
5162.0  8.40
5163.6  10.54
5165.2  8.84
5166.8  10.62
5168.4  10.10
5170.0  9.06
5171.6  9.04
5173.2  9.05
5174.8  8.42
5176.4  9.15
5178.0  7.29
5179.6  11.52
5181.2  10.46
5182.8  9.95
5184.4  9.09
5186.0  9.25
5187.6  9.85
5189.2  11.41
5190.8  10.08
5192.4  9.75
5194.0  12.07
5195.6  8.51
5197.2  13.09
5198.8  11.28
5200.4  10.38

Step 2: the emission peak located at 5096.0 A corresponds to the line H-beta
